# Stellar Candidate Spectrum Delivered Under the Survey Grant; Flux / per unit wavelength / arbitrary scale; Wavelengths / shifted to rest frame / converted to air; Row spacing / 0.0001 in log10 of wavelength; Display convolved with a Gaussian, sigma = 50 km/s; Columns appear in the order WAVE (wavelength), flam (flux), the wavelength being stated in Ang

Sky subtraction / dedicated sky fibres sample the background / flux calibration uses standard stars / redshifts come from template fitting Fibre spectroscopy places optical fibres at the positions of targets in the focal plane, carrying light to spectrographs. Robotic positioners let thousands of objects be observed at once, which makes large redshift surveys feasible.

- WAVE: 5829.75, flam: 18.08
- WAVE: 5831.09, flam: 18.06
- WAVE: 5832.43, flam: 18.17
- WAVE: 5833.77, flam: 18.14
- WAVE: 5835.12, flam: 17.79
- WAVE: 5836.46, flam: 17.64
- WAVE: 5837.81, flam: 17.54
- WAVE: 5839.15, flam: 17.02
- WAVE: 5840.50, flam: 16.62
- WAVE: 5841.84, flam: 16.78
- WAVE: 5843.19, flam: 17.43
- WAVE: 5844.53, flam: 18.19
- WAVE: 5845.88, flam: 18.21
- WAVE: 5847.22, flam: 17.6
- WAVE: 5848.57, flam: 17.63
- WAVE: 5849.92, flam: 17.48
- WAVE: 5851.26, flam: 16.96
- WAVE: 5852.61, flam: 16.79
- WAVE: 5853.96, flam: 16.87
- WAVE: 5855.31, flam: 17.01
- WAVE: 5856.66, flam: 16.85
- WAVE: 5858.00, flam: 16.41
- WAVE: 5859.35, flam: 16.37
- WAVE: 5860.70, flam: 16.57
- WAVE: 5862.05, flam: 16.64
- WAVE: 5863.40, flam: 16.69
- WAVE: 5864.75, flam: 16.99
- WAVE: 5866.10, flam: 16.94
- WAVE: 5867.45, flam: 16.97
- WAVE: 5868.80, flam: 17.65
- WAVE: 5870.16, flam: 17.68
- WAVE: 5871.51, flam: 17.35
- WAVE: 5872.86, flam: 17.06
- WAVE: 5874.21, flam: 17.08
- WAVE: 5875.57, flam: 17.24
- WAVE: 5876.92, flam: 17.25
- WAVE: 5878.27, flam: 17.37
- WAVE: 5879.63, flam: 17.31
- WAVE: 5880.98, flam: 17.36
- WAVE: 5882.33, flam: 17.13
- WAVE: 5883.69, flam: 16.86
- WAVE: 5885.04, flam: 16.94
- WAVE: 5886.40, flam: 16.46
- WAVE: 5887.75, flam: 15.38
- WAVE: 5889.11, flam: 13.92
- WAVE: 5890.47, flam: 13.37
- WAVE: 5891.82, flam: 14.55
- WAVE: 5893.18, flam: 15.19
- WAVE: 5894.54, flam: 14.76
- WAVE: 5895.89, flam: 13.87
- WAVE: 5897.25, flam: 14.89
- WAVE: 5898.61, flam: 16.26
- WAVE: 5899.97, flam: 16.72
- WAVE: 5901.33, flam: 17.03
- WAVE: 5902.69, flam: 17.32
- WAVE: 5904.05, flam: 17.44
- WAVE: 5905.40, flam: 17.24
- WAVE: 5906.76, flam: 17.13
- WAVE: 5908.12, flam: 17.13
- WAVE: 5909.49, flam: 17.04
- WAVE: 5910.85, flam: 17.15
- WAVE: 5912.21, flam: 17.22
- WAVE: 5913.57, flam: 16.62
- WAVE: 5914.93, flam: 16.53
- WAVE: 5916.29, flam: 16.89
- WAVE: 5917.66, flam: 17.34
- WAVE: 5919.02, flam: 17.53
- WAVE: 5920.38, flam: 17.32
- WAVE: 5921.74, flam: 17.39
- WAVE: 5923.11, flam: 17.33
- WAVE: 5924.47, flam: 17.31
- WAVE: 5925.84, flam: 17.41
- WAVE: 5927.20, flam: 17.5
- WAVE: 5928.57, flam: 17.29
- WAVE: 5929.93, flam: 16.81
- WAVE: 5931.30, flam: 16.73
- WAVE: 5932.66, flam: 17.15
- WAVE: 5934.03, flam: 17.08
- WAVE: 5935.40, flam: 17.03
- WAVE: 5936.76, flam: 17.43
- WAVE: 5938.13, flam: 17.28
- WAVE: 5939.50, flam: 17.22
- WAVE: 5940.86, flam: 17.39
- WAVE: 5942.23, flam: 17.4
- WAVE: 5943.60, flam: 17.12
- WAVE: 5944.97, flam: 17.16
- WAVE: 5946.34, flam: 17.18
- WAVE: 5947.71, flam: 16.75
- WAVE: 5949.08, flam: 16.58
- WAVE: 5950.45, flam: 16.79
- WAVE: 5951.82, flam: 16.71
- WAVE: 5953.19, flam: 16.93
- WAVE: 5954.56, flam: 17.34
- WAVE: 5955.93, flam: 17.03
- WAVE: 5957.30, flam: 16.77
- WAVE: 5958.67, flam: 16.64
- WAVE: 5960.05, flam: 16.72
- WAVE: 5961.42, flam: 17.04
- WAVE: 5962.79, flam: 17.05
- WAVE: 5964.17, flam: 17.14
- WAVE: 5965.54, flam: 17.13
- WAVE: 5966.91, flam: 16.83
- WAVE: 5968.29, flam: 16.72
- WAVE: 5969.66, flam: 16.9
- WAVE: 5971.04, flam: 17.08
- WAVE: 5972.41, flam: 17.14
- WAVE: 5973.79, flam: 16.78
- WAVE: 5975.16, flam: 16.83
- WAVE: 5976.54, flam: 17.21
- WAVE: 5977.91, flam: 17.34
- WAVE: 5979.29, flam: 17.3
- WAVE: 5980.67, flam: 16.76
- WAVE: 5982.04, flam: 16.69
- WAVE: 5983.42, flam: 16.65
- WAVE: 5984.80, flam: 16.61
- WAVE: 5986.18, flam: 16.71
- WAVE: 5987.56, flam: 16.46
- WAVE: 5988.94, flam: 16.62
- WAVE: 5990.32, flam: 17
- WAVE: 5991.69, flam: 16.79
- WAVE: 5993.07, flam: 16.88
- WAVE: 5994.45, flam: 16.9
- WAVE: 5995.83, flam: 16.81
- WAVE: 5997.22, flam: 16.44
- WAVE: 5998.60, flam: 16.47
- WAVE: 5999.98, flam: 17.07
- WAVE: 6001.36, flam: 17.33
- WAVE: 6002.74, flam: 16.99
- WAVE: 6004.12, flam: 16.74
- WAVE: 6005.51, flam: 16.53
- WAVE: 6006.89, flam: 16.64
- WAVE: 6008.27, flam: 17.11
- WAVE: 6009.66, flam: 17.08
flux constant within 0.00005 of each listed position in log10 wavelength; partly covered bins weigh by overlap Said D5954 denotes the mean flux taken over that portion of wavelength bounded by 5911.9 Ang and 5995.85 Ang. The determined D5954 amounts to 17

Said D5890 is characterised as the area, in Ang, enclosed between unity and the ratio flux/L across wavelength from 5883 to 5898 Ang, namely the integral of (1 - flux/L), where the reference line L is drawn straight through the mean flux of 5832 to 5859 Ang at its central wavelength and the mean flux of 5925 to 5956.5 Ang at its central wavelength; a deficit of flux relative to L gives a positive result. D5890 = 1.8 Ang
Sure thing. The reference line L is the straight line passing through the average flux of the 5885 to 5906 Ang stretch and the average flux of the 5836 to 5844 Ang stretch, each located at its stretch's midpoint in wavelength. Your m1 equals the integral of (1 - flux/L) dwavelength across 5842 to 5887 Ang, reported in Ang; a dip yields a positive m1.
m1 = -1.70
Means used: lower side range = 17.2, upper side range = 15.7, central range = 17.1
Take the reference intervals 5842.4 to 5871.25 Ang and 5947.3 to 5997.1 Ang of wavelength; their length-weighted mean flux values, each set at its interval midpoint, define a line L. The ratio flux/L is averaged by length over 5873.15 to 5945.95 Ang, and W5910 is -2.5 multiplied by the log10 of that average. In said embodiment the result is 0.02 mag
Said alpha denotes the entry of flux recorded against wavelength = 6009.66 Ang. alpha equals 17.08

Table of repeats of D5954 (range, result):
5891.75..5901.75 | 15.4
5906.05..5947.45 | 17.2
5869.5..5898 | 16.1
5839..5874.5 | 17.1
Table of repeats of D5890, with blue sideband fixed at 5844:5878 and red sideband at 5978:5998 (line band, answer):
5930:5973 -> -0.3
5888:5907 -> 1.5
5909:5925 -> -0.2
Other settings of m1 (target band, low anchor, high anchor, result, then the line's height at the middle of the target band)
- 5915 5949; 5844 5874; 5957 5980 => -0.3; 17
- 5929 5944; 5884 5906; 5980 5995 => -0.9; 16.2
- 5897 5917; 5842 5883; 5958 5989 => 0.2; 17.1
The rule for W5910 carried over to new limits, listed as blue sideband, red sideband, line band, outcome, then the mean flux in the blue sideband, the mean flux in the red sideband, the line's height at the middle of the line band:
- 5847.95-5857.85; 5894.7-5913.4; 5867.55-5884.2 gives -0.027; 17.1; 16.6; 16.8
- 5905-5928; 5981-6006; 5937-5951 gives -0.004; 17.2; 16.8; 17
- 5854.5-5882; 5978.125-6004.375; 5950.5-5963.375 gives -0.002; 17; 16.8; 16.9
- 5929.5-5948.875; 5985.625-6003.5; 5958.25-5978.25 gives -0.001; 17.1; 16.8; 17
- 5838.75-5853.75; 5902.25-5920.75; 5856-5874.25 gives 0.020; 17.3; 17.1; 17.3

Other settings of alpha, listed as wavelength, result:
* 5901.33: 17.03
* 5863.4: 16.69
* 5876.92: 17.25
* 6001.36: 17.33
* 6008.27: 17.11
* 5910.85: 17.15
